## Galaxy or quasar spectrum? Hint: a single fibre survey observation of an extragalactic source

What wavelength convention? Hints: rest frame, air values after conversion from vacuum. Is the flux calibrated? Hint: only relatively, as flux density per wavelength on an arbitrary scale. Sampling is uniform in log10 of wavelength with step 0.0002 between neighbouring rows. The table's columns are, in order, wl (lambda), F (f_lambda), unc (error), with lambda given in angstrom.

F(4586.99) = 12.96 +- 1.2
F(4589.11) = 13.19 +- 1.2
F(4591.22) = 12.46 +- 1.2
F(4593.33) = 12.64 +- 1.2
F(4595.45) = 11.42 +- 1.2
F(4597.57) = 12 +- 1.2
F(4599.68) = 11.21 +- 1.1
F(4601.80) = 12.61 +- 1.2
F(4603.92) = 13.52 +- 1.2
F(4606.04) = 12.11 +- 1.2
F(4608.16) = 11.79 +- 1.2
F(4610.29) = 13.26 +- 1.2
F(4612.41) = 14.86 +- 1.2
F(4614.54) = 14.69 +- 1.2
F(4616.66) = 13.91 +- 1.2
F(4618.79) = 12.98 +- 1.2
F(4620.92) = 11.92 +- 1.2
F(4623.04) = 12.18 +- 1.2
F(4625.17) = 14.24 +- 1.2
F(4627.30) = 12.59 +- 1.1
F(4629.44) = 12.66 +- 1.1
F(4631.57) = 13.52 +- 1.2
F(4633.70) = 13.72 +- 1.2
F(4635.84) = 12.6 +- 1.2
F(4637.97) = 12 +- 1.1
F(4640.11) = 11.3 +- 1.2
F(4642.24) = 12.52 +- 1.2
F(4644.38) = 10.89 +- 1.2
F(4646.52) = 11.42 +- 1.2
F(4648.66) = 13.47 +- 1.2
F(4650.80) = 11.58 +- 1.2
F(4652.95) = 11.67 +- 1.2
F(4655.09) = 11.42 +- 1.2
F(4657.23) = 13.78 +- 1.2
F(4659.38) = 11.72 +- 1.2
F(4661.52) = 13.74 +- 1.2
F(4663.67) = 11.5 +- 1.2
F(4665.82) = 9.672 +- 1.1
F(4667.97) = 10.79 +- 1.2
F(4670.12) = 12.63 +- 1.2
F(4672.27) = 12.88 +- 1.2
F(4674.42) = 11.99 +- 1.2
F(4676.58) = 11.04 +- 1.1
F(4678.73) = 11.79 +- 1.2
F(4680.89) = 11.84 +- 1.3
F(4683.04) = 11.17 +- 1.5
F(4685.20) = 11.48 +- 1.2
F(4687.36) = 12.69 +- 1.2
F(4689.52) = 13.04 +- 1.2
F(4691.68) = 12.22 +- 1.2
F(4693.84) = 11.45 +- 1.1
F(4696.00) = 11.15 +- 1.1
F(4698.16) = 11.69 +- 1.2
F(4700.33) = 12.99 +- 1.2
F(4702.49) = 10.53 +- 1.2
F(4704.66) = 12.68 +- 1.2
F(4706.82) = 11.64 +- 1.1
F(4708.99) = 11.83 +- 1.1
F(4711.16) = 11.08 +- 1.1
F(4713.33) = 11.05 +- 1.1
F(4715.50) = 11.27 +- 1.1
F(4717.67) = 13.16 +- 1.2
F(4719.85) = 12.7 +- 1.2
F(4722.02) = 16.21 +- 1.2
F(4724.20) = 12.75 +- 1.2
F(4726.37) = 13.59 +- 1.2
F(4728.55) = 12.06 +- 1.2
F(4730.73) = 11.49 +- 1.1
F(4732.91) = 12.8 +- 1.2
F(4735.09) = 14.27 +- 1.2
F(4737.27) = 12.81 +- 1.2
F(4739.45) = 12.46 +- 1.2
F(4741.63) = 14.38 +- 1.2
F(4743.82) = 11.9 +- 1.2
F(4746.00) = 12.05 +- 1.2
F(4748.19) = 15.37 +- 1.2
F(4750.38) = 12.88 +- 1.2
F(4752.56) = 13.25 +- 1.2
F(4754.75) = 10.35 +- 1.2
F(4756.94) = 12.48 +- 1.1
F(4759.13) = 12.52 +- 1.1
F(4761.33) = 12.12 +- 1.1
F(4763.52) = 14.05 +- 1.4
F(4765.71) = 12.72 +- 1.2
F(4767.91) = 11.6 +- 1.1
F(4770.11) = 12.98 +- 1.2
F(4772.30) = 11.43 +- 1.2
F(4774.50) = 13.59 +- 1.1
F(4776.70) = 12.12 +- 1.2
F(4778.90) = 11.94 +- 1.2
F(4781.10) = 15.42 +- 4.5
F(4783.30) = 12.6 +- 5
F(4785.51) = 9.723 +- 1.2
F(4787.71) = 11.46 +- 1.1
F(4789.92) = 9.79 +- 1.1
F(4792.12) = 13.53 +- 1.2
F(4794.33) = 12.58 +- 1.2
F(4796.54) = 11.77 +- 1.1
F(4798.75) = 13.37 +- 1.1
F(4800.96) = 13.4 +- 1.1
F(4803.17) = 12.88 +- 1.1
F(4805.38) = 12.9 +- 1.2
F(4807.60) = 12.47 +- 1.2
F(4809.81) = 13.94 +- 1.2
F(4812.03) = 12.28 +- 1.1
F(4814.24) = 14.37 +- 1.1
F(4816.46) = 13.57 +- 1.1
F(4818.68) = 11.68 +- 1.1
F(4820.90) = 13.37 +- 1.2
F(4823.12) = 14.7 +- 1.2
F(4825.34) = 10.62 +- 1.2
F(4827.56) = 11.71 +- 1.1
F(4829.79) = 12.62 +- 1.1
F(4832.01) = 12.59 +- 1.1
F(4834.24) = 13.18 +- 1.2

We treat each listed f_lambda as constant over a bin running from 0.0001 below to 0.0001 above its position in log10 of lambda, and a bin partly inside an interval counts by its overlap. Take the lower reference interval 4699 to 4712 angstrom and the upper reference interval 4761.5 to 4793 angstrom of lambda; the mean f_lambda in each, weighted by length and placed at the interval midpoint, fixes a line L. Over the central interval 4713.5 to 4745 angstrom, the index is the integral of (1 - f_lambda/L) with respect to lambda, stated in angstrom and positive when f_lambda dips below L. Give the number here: -2.5 angstrom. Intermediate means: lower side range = 11.8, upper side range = 12.3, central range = 12.9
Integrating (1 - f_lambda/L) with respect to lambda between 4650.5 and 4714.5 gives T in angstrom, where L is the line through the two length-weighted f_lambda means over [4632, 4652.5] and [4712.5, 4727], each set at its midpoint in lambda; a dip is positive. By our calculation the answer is 3.91 angstrom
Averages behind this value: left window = 12.2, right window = 13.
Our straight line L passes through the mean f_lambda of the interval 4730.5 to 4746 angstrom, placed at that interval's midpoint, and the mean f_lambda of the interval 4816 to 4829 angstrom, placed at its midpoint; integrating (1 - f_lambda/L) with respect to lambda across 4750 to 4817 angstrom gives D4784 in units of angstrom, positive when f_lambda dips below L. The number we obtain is 0.7 angstrom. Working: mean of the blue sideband 12.9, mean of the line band 12.6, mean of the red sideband 12.6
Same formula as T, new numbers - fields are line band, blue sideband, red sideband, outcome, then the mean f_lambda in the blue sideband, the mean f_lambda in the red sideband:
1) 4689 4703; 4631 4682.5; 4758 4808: 0.3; 12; 12.5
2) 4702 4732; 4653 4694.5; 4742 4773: -0.1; 11.9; 12.6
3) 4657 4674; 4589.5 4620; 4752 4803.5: 0.9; 12.8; 12.4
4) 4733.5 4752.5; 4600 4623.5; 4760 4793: -1.2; 13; 12.3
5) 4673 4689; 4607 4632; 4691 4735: 1.0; 13.2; 12.3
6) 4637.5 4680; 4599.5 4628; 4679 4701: 1.7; 13.1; 11.9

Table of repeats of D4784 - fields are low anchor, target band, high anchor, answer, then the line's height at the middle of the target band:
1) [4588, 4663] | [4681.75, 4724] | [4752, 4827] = 1.6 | 12.6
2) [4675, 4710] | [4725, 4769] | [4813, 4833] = -1.9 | 12.2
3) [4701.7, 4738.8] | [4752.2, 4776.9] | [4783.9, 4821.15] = 0.2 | 12.5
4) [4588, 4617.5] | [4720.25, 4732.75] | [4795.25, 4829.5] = -0.3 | 12.8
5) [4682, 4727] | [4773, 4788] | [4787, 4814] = 0.1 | 12.5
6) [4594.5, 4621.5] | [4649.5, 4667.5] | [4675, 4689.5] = 0.4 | 12.1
